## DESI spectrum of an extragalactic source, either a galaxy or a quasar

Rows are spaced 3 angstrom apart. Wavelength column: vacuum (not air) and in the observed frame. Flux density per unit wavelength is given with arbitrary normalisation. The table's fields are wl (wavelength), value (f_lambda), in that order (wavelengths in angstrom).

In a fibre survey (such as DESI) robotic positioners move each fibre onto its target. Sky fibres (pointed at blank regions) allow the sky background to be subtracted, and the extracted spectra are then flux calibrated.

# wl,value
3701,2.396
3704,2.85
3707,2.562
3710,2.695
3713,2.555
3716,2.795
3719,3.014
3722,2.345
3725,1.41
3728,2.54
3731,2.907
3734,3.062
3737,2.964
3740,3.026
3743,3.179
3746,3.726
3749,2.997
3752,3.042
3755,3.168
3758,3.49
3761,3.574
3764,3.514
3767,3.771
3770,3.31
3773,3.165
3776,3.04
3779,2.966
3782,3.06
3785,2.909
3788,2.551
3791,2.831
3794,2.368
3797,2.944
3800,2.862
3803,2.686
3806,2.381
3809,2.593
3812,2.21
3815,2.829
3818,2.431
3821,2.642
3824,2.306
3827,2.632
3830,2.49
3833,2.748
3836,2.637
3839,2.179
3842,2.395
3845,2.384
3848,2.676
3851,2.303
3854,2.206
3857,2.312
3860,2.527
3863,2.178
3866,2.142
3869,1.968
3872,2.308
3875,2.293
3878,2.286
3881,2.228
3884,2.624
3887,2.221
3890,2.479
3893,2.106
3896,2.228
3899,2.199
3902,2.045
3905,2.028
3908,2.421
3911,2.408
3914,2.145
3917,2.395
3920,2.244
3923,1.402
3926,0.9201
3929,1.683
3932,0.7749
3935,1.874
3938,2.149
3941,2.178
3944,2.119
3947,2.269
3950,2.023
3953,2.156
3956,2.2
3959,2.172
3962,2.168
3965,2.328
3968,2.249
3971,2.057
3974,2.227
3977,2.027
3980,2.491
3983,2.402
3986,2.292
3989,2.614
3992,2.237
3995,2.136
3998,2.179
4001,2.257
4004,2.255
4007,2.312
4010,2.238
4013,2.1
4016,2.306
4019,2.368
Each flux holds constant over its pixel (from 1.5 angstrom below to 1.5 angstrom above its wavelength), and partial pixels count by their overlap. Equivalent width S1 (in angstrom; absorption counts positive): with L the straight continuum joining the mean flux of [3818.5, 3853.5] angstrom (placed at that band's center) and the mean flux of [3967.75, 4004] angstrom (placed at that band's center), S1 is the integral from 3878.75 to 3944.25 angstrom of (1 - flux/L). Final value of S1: 9.2 angstrom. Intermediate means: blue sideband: 2.48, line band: 2.04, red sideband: 2.26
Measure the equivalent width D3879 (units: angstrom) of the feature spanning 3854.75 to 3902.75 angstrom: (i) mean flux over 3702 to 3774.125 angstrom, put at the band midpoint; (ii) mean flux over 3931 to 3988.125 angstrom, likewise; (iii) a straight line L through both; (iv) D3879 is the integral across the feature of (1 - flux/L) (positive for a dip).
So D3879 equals 3.51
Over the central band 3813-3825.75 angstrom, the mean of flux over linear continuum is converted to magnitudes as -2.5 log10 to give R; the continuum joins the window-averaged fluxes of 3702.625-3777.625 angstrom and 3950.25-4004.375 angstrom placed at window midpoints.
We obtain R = 0.08 mag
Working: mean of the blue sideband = 2.99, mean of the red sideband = 2.24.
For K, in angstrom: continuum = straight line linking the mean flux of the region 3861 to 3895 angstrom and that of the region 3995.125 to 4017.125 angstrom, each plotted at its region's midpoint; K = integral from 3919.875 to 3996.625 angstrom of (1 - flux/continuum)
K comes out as 6.5 angstrom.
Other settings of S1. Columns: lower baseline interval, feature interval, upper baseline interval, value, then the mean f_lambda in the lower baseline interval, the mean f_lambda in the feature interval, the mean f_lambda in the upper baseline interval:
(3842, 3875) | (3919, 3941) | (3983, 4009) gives 6.6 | 2.3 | 1.6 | 2.29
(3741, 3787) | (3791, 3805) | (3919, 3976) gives 1.4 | 3.25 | 2.72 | 1.96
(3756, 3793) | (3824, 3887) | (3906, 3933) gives 1.4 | 3.17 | 2.37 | 1.84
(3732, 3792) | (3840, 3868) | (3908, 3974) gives 2.6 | 3.17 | 2.34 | 2.01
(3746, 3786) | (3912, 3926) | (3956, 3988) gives 3.2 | 3.25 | 1.94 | 2.25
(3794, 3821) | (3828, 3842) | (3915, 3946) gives -0.5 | 2.6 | 2.51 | 1.79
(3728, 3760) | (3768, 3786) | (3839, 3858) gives -1.3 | 3.13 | 3.1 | 2.37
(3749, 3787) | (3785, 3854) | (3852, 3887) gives 4.8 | 3.23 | 2.55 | 2.28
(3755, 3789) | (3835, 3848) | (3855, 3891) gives 0.8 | 3.22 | 2.42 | 2.29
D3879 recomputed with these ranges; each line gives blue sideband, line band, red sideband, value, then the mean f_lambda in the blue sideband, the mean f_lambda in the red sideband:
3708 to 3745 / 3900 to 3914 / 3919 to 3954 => -2.1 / 2.72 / 1.81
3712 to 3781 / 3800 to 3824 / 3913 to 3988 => 1.5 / 3.03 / 2.04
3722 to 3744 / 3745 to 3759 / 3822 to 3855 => -3.2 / 2.69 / 2.46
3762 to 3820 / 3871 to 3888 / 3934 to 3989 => 1.3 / 2.87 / 2.2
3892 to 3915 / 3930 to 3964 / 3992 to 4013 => 3.1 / 2.2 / 2.22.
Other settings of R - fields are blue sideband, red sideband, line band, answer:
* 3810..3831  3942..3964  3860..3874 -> 0.09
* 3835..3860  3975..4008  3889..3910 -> 0.07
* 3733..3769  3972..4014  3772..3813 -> 0.14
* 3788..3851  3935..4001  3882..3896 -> 0.03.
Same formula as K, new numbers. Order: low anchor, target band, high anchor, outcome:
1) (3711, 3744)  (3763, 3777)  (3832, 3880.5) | -4.2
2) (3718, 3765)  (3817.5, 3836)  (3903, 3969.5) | 0.1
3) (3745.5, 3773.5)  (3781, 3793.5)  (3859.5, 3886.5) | 1.3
